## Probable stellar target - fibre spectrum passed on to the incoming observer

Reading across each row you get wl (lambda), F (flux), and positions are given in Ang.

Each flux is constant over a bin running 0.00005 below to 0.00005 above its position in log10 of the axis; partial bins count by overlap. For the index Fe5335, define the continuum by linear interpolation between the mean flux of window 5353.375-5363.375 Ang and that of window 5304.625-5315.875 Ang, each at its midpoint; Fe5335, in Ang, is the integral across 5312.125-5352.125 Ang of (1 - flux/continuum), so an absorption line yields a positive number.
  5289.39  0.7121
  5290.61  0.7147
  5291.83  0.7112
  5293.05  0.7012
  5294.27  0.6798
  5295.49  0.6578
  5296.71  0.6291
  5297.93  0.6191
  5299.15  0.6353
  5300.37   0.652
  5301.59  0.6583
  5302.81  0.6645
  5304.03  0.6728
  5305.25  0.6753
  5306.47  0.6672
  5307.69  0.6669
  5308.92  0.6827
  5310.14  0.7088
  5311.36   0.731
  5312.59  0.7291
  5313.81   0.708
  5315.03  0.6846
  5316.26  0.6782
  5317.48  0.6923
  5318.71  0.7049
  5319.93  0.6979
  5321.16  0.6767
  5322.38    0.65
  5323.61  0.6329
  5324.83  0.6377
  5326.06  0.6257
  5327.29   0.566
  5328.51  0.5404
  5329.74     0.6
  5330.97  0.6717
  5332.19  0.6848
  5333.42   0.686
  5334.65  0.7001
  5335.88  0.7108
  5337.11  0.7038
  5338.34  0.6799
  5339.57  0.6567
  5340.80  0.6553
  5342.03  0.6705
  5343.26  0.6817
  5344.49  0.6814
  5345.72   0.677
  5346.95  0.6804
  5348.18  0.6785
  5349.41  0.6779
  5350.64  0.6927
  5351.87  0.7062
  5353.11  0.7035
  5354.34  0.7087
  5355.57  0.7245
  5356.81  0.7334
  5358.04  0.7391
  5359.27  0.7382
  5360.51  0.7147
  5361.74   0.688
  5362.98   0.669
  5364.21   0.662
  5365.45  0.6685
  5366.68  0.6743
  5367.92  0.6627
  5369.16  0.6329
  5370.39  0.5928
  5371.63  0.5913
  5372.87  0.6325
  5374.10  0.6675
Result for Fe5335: 1.9 Ang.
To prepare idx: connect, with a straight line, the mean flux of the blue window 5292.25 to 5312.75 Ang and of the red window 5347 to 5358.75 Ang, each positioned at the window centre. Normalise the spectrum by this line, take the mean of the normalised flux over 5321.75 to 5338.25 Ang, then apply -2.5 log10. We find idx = 0.07 mag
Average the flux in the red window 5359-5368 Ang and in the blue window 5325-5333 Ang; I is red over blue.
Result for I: 1.1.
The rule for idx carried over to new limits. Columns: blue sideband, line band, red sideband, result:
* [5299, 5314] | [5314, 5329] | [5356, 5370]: 0.05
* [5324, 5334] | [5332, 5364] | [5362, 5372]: -0.09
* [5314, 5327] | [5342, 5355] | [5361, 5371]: -0.04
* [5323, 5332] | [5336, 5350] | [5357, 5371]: -0.06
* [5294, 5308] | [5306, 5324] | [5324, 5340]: -0.06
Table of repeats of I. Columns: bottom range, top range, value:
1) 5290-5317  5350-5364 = 1.05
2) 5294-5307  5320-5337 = 0.99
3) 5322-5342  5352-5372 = 1.05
